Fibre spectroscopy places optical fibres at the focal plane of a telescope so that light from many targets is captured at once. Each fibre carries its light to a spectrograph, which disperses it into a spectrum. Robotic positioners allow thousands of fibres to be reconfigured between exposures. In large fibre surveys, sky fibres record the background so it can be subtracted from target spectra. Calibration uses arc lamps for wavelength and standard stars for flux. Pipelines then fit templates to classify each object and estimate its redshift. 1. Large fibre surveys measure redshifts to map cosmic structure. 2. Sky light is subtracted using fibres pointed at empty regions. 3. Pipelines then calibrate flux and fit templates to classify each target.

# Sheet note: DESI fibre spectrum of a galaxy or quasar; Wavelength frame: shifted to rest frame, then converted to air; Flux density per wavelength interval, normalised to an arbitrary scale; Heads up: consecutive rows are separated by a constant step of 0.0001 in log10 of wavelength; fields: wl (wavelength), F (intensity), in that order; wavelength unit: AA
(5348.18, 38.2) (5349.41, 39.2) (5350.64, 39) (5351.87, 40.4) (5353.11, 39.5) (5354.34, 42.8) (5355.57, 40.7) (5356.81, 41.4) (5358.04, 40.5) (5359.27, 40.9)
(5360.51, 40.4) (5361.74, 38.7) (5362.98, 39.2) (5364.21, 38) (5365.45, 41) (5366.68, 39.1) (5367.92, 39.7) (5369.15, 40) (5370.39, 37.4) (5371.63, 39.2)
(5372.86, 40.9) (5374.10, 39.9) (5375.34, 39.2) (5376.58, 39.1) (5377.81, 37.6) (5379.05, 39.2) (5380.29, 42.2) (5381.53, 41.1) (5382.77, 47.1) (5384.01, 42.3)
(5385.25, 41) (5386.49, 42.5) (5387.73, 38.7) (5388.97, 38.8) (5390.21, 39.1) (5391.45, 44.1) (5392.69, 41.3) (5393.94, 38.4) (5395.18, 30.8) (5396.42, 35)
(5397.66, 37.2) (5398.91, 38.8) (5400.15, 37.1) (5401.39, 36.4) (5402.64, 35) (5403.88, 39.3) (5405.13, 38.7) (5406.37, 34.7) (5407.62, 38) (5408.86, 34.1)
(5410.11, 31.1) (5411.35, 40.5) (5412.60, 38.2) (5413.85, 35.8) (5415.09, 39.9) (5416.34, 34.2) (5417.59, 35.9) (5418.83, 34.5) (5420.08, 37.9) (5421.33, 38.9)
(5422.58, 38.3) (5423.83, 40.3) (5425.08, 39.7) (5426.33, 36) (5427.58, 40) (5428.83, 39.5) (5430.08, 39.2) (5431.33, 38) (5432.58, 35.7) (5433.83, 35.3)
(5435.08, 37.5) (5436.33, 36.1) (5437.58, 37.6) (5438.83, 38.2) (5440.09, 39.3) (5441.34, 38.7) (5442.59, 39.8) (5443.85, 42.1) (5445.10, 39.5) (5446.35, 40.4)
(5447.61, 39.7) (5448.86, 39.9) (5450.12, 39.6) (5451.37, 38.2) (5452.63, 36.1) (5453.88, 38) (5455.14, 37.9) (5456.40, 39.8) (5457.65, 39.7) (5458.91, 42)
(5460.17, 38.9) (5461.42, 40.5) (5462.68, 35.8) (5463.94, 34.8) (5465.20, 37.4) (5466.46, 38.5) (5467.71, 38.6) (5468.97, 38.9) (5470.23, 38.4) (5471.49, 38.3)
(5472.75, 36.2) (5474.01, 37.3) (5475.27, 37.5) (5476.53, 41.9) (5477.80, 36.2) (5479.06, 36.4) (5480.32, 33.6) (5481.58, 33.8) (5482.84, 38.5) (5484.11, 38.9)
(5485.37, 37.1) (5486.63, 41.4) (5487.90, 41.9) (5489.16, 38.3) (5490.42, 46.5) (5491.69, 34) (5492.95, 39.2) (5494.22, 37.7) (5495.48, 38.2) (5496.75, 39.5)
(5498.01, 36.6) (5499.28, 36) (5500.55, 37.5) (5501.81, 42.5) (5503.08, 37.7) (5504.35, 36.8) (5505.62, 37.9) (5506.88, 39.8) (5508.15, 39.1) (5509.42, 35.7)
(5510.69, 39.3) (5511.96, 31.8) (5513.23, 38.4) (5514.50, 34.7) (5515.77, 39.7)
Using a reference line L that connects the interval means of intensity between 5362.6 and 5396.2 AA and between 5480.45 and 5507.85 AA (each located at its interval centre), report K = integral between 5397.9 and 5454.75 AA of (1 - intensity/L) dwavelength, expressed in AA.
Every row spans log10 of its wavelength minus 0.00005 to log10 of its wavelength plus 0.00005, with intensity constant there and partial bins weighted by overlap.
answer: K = 2.12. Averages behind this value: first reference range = 39.8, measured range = 37.8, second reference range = 38.5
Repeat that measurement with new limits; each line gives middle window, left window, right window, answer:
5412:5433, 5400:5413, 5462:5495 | -0.5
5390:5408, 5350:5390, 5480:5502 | 1.0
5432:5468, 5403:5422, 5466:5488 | -1.0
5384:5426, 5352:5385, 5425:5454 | 1.7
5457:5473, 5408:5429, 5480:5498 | -0.1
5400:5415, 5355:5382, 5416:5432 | 0.7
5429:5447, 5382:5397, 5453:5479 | 0.2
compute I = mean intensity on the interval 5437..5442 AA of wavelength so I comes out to 38.5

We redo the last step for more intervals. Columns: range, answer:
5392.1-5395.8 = 36.7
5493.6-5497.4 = 38.5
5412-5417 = 37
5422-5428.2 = 38.8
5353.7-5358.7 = 41.4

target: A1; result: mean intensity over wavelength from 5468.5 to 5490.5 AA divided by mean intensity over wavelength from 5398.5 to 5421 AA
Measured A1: 1.04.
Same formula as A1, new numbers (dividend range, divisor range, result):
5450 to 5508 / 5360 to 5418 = 0.99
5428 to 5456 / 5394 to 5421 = 1.06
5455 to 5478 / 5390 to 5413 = 1.03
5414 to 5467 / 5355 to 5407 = 0.97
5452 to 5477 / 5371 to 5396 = 0.96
